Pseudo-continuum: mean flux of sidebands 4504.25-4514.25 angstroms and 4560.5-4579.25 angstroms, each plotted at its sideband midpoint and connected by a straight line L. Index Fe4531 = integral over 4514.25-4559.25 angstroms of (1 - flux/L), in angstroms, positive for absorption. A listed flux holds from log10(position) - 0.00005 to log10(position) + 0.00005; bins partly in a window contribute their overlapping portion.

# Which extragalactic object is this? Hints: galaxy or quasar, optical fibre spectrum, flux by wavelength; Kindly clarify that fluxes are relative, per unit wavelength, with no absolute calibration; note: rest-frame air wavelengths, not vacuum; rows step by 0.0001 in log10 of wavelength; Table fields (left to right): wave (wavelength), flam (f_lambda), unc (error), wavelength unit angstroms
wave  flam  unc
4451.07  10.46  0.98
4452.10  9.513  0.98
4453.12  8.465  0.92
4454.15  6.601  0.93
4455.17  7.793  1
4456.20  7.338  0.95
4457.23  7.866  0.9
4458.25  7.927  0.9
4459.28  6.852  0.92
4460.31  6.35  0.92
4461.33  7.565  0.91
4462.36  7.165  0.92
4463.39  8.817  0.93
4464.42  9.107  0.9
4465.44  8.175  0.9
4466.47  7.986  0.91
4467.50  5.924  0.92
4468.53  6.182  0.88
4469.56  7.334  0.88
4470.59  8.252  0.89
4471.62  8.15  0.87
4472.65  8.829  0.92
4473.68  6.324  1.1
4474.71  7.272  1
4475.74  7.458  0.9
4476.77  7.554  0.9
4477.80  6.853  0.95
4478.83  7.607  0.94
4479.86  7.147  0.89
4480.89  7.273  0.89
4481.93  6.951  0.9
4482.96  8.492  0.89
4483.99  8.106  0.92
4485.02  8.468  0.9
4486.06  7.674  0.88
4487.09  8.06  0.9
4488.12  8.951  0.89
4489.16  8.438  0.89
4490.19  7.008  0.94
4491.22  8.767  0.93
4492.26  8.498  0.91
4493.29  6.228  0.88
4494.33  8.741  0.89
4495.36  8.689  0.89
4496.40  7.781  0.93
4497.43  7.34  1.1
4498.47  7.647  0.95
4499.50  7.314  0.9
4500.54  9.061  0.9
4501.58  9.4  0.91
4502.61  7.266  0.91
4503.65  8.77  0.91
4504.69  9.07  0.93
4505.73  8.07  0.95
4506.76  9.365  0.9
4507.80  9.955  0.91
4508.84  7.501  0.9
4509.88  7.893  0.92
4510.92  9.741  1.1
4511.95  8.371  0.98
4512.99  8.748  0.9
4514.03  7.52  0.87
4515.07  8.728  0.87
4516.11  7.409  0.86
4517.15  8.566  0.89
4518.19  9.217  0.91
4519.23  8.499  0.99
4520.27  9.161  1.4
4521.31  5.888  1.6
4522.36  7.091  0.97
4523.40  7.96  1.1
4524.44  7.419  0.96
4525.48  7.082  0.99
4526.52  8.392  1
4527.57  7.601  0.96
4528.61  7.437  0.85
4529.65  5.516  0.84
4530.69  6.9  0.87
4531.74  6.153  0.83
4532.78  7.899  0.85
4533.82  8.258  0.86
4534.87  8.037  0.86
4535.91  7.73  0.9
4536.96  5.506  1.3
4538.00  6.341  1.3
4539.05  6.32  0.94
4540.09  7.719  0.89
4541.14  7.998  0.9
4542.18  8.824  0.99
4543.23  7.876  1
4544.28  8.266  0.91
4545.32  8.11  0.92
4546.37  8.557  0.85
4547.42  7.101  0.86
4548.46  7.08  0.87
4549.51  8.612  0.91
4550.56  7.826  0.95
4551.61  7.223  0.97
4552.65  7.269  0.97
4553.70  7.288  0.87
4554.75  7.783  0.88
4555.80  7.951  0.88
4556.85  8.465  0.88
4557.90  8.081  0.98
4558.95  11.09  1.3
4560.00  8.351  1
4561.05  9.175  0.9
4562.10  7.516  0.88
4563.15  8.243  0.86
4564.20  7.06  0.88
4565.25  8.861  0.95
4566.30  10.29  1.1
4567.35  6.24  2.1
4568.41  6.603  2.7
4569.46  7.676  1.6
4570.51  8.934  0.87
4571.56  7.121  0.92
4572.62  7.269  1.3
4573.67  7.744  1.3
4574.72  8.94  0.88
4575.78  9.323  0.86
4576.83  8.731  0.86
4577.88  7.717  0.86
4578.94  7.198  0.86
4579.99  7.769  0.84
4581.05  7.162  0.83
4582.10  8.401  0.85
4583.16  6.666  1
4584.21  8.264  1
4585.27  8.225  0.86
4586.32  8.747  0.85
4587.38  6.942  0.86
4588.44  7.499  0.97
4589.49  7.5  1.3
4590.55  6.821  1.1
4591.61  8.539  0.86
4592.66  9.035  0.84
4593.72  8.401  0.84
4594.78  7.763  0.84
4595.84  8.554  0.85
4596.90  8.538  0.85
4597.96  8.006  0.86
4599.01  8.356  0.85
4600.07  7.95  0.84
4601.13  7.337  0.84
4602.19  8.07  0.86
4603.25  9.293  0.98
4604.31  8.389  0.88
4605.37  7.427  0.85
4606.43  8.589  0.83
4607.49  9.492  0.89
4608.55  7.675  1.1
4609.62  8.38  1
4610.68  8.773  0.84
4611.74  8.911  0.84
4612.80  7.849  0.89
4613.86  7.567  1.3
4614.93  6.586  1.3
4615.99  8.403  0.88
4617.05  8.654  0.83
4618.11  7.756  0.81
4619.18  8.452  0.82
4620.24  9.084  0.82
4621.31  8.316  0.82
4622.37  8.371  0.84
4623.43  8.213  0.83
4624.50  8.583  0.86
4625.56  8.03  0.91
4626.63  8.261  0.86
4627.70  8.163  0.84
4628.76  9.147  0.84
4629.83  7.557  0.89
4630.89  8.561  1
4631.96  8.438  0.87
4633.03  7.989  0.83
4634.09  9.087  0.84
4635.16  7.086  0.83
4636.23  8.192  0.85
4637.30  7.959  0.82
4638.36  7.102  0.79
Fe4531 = 3.58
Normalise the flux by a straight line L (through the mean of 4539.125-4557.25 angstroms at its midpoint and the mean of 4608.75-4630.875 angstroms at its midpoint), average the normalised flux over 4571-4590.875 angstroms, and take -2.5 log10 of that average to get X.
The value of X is 0.03 mag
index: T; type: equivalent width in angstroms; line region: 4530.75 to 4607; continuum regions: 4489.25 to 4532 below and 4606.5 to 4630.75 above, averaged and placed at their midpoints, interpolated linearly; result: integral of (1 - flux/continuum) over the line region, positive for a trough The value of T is 2.3 angstroms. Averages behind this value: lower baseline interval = 8.01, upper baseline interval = 8.29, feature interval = 7.92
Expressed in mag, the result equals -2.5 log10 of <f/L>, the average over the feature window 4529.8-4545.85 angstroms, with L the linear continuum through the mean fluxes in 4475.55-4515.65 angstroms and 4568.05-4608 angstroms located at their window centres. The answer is 0.09 mag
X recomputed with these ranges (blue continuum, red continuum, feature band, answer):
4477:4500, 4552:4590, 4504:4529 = -0.04 mag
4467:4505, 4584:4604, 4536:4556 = 0.06 mag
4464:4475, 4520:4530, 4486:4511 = -0.11 mag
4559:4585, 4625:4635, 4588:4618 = 0.00 mag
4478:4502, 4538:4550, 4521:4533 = 0.11 mag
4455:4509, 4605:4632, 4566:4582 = 0.03 mag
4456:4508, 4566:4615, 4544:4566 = -0.02 mag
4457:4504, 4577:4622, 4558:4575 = -0.03 mag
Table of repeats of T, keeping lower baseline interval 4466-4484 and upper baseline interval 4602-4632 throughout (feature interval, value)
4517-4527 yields -0.26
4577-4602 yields 0.72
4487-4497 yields -0.80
